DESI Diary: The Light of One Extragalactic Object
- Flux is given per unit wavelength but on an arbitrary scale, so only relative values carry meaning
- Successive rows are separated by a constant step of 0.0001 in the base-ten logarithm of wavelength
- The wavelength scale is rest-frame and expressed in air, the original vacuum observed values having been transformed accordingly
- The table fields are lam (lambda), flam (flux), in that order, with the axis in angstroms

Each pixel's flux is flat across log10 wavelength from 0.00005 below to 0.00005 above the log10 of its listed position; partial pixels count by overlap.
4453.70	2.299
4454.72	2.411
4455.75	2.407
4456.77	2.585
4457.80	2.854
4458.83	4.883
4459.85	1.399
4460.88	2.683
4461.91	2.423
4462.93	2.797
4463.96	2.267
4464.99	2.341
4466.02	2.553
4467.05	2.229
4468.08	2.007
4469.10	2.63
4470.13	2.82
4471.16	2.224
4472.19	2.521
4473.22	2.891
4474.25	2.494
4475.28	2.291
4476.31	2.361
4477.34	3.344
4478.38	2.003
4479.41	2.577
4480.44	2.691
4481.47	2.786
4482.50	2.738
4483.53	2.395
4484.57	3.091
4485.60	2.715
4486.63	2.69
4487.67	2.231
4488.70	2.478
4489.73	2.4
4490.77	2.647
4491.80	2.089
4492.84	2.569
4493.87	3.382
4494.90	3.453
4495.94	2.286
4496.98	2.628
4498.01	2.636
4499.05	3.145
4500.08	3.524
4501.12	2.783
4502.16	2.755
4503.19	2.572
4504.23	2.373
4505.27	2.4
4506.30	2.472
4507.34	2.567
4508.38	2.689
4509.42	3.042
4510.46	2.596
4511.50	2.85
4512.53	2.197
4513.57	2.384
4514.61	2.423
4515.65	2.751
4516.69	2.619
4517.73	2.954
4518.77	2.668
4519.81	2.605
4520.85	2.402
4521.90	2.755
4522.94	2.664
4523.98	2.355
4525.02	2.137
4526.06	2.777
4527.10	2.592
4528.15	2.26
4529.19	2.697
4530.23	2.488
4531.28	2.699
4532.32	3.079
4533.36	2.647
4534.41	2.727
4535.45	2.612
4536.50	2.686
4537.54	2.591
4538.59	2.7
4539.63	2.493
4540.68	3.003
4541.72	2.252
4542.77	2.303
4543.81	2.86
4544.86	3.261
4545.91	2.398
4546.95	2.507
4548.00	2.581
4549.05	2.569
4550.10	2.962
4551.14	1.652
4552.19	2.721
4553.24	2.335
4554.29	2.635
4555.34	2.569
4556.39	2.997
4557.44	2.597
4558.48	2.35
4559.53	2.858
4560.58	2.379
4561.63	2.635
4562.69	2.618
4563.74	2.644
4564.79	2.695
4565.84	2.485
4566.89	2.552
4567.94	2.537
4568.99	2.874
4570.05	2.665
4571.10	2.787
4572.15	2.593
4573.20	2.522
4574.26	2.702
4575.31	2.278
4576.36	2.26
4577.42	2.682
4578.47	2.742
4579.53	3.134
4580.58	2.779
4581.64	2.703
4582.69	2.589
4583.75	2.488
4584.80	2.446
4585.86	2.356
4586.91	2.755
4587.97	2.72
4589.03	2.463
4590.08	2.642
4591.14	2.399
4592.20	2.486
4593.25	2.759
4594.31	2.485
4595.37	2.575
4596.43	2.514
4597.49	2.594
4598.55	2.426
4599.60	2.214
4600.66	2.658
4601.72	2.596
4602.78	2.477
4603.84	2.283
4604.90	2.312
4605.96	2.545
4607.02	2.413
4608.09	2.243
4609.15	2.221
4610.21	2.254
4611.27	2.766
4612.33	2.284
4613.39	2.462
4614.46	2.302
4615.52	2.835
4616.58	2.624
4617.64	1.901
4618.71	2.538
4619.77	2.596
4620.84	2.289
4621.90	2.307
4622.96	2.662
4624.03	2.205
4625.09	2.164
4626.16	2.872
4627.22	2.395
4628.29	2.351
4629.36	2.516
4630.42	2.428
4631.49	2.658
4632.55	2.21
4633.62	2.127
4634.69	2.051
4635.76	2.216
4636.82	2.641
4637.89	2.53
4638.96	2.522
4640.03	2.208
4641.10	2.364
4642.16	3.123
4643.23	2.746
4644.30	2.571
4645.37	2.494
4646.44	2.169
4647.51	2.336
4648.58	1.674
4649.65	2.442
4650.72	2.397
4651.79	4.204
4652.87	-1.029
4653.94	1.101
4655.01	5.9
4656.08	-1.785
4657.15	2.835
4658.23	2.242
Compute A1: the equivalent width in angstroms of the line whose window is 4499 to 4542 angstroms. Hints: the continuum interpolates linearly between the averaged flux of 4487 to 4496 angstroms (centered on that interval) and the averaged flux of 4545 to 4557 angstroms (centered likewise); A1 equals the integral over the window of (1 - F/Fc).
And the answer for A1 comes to -0.7 angstroms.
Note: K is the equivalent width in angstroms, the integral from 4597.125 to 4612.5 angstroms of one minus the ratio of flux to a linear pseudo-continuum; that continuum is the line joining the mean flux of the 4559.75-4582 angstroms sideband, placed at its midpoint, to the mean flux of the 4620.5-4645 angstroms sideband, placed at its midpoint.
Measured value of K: 0.7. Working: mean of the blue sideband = 2.63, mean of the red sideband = 2.44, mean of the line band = 2.42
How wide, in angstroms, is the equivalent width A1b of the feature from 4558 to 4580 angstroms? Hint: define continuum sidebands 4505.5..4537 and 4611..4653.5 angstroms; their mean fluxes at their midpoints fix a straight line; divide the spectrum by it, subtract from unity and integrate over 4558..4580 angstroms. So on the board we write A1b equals -1.0 angstroms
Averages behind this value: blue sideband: 2.61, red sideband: 2.37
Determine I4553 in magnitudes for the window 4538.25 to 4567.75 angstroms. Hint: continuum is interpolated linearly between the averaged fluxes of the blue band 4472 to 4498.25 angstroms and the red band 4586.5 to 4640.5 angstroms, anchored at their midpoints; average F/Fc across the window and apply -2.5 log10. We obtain -0.03 mag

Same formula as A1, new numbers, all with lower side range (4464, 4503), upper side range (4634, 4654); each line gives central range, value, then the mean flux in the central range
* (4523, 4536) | -0.3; 2.59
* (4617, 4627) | -0.3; 2.4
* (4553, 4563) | -0.6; 2.6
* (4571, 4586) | -1.2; 2.61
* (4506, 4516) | -0.1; 2.6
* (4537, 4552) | -0.5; 2.59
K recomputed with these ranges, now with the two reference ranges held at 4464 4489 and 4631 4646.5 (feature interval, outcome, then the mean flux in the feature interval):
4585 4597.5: -0.4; 2.56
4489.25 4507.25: -1.3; 2.71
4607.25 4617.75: 0.2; 2.41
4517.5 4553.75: -1.3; 2.6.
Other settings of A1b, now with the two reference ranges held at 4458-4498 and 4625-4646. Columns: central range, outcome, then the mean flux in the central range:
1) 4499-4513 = -0.6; 2.7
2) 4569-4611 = -0.5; 2.54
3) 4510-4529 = 0.1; 2.56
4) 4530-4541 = -0.6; 2.7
